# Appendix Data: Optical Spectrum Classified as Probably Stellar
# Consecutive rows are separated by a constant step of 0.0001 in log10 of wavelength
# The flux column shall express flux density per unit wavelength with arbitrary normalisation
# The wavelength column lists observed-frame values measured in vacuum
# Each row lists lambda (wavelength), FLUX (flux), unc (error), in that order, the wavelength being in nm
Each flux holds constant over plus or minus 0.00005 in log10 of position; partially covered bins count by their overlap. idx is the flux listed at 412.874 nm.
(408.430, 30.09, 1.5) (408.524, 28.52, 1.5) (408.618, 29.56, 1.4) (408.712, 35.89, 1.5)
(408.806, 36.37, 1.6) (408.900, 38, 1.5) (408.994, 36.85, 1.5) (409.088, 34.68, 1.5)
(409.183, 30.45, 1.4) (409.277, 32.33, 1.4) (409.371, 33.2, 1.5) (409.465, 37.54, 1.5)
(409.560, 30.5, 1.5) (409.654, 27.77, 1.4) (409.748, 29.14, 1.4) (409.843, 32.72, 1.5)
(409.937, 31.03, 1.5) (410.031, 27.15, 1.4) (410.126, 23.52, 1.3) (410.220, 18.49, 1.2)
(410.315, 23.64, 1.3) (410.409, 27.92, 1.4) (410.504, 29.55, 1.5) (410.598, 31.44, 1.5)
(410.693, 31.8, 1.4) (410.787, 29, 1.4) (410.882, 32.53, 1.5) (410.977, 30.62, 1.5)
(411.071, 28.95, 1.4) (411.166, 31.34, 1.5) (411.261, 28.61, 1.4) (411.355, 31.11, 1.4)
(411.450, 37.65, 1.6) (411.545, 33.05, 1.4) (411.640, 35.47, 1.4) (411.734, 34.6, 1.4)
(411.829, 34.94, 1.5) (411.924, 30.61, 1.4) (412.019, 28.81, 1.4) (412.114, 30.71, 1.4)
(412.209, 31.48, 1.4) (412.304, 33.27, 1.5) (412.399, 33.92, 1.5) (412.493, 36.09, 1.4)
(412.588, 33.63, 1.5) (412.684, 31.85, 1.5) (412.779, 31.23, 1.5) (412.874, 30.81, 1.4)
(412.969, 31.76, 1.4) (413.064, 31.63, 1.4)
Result 30.81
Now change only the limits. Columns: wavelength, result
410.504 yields 29.55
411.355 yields 31.11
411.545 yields 33.05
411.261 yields 28.61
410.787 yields 29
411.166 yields 31.34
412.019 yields 28.81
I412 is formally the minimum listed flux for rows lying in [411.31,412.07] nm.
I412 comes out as 28.81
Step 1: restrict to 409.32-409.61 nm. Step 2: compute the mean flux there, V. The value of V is 33.7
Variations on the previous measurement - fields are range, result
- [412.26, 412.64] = 34.2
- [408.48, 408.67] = 29.3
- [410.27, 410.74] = 28.9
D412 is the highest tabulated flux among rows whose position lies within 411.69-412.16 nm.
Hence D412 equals 34.94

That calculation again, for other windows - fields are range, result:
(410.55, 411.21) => 32.53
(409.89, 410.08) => 31.03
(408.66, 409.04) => 38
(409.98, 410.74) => 31.8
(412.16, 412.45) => 33.92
